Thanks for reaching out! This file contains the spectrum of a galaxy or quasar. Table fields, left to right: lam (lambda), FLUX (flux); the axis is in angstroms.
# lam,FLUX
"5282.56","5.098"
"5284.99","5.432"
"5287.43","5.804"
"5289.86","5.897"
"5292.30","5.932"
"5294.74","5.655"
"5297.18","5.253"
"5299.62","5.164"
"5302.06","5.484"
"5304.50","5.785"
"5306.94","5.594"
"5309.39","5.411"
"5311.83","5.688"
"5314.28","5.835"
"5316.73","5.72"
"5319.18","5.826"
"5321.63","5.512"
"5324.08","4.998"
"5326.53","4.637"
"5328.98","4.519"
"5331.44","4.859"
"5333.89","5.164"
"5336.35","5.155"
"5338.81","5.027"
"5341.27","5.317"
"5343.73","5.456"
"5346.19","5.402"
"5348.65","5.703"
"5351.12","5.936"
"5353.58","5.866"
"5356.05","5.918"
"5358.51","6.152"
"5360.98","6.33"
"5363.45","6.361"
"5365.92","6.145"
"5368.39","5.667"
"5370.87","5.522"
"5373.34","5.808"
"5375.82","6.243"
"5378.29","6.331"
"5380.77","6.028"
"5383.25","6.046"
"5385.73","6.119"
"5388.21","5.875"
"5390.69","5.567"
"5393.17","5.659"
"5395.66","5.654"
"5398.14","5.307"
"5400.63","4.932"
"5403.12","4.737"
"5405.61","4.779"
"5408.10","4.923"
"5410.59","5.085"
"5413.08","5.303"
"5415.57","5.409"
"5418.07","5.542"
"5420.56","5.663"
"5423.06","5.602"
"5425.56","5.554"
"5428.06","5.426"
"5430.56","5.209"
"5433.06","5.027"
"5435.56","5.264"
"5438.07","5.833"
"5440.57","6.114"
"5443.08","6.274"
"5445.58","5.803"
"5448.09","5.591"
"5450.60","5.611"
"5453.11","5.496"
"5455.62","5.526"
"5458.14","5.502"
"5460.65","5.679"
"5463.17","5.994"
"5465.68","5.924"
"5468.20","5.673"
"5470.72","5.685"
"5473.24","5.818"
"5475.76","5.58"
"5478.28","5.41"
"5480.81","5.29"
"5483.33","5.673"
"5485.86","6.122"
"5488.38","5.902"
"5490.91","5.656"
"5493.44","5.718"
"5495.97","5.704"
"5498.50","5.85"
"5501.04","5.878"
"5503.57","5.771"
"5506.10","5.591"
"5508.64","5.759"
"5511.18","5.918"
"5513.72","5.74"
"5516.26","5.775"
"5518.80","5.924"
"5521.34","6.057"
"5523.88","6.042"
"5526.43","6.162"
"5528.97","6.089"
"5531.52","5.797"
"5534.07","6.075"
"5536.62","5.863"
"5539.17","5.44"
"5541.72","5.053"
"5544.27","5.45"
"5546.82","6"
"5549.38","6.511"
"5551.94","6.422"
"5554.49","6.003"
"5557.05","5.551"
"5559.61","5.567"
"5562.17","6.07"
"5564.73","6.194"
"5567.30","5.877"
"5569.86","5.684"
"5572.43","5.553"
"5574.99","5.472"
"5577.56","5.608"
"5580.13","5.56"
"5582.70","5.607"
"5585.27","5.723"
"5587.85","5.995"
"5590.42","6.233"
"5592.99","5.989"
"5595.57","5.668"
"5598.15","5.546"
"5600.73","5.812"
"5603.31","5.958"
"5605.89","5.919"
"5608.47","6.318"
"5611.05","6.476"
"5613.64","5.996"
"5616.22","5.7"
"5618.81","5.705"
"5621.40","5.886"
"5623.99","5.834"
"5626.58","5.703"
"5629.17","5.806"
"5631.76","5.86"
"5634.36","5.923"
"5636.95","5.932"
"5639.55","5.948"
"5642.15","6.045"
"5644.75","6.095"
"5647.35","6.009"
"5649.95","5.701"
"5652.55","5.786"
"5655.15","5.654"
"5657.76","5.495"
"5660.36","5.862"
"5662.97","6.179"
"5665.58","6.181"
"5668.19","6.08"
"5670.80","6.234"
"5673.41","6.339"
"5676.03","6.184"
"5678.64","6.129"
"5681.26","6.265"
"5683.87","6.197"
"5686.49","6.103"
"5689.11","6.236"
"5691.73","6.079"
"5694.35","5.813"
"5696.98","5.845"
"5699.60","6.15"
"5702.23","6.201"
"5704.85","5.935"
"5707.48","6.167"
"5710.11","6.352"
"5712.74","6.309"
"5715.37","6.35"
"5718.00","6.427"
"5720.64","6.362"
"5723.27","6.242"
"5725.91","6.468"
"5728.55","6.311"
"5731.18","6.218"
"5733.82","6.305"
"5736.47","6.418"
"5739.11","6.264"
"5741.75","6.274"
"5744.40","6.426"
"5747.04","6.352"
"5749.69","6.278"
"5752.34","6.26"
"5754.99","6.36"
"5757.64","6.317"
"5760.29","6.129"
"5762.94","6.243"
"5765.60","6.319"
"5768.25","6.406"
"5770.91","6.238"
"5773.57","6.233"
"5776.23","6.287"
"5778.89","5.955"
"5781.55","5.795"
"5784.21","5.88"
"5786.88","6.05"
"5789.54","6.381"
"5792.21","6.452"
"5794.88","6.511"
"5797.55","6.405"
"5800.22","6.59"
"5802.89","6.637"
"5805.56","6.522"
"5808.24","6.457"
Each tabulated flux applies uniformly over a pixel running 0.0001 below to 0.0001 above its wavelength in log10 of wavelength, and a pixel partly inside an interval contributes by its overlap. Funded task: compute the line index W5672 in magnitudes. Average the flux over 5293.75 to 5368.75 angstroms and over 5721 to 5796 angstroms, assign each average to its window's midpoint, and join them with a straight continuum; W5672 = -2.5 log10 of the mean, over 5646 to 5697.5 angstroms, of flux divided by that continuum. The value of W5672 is 0.02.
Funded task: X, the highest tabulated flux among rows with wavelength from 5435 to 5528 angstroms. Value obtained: 6.274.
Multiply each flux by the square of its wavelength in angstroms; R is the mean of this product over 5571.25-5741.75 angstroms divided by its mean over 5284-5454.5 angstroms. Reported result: 1.20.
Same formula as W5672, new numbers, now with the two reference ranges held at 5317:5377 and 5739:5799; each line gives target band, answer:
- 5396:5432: 0.08 mag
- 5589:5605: 0.02 mag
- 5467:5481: 0.03 mag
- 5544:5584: 0.02 mag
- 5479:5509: 0.01 mag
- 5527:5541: 0.01 mag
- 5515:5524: -0.02 mag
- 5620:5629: 0.04 mag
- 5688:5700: 0.02 mag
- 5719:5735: -0.02 mag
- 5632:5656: 0.03 mag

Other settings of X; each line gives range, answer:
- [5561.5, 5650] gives 6.476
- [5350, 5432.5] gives 6.361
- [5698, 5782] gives 6.468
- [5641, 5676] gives 6.339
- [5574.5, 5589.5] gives 5.995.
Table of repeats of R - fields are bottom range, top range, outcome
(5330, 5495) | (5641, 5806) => 1.23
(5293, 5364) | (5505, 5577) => 1.15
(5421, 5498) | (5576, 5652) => 1.10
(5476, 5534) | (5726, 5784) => 1.18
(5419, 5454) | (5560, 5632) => 1.10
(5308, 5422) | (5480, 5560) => 1.11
